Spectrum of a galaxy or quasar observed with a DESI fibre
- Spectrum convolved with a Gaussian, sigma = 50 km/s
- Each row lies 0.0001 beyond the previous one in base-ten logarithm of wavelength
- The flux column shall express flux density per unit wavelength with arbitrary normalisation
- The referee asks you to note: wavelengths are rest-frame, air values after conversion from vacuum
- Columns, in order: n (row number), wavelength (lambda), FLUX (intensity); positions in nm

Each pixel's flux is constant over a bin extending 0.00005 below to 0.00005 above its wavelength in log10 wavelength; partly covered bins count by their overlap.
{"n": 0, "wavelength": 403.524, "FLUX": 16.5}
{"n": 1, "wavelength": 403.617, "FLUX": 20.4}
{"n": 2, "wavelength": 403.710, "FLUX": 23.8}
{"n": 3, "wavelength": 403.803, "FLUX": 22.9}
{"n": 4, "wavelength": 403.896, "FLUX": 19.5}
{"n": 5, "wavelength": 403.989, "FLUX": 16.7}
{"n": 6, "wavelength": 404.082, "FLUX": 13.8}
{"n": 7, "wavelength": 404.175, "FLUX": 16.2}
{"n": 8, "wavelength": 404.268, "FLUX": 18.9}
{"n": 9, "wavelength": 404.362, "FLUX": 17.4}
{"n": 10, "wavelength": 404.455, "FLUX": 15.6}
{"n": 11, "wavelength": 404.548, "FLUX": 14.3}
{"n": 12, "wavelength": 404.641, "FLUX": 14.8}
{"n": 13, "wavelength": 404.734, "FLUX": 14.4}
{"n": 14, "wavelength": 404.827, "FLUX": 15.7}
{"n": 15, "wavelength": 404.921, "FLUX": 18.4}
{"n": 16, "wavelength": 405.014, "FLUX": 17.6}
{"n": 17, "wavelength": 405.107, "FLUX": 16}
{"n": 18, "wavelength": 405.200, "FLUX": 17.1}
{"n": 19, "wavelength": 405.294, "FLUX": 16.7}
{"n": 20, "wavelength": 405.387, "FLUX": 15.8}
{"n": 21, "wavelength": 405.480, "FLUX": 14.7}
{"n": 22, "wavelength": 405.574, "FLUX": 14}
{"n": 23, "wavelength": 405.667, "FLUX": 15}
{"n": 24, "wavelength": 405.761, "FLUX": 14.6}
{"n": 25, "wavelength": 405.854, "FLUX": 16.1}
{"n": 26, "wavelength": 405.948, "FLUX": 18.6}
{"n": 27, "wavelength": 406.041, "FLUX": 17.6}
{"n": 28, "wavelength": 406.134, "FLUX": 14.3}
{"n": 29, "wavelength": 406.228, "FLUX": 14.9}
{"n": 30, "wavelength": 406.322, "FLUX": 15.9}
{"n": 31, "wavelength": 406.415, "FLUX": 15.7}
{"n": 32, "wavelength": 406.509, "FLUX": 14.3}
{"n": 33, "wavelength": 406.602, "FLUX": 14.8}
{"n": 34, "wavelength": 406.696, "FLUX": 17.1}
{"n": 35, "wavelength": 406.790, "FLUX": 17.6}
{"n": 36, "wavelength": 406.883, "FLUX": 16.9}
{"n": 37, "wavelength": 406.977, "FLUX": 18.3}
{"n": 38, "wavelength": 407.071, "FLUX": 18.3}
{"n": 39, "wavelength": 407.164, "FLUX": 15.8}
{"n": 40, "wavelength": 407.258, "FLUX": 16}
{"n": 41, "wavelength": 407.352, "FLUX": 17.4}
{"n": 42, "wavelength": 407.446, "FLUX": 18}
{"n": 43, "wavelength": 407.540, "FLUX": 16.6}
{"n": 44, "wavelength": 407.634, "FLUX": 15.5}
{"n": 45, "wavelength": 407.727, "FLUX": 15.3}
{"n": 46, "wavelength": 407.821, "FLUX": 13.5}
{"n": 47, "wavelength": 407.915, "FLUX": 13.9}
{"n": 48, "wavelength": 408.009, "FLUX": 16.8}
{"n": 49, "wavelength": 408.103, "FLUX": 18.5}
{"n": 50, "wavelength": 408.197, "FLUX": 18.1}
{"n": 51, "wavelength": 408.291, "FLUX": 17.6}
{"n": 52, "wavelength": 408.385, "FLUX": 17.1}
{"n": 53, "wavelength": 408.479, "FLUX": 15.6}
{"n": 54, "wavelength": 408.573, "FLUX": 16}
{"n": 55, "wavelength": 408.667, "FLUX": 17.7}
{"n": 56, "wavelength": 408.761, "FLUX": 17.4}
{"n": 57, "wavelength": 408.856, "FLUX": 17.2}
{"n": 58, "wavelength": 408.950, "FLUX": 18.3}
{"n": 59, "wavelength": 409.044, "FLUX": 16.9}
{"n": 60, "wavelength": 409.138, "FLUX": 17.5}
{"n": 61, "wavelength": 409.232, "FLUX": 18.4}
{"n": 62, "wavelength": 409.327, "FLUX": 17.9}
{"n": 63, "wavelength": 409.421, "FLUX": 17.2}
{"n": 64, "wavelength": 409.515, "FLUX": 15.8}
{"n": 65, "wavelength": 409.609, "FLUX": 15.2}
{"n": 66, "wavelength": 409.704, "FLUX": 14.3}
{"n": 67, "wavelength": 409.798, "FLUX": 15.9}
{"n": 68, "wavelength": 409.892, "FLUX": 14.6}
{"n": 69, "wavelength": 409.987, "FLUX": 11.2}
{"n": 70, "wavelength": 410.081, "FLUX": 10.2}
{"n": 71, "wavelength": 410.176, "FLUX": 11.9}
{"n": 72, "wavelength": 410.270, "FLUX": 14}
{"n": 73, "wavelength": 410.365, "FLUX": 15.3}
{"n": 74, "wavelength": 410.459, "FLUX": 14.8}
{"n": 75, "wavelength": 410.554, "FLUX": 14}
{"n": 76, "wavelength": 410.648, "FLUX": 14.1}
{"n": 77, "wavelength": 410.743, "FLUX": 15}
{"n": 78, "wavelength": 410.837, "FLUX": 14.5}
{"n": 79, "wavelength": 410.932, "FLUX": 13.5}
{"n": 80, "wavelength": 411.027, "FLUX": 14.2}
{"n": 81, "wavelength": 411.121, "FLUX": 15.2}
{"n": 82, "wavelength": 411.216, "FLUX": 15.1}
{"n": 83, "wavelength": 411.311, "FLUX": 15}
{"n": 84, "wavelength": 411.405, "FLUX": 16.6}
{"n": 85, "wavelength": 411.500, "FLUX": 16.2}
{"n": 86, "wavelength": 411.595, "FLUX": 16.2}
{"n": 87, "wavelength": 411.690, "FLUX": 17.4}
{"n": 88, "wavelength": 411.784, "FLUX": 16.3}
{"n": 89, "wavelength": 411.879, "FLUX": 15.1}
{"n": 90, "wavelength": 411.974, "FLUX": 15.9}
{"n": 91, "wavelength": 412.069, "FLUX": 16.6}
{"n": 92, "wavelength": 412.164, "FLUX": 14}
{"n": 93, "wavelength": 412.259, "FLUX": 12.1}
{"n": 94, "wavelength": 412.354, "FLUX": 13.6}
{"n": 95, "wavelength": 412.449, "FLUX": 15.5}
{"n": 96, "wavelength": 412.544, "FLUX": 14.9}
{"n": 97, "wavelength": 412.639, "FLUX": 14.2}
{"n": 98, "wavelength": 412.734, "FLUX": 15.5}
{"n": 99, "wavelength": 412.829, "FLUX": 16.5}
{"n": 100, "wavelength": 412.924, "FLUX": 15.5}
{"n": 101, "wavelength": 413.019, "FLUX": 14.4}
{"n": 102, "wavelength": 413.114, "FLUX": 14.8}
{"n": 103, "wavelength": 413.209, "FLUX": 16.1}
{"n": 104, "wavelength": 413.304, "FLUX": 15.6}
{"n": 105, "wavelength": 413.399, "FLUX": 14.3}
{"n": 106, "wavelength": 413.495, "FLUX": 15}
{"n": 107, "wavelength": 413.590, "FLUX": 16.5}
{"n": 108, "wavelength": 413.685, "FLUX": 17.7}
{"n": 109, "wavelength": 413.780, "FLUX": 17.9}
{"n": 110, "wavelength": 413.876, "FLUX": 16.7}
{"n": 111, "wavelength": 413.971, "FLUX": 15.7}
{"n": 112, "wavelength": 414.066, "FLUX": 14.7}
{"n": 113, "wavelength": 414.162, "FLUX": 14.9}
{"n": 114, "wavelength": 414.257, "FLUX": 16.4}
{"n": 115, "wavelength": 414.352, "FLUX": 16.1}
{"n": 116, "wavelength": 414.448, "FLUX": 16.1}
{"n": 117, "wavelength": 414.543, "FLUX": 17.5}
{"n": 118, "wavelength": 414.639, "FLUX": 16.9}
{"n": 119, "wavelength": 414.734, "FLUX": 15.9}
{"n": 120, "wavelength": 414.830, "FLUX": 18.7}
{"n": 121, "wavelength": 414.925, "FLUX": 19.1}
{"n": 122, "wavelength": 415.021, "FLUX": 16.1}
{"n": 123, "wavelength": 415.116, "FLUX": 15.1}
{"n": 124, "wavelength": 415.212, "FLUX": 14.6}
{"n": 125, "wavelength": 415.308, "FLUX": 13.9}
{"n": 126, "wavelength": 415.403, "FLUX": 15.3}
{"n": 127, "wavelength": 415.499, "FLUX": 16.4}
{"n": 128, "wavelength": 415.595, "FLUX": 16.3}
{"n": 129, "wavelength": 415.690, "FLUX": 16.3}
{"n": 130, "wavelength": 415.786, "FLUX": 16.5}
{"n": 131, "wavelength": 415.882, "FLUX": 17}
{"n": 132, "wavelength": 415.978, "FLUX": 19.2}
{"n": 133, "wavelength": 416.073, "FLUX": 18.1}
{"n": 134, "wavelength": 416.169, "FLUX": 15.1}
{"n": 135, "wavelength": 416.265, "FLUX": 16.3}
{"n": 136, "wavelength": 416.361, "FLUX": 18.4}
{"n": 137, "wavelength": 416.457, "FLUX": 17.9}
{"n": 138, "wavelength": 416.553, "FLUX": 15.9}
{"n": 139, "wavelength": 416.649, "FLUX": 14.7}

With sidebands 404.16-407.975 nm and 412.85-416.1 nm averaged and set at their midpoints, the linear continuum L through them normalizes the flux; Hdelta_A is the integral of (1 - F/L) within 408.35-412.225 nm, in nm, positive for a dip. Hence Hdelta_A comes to 0.16 nm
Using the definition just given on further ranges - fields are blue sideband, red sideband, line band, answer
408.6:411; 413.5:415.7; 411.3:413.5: 0.07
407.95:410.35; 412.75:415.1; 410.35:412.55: 0.14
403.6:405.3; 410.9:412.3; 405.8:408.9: 0.00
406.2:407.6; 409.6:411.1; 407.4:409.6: -0.22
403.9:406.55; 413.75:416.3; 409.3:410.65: 0.15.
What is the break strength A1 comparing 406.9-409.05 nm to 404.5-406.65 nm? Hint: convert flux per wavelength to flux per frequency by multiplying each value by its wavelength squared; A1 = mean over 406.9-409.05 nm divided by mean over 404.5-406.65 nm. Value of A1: 1.1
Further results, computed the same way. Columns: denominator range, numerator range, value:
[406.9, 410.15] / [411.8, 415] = 0.99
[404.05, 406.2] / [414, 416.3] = 1.07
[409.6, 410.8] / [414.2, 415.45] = 1.20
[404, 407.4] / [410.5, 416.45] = 1.02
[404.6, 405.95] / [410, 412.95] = 0.96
